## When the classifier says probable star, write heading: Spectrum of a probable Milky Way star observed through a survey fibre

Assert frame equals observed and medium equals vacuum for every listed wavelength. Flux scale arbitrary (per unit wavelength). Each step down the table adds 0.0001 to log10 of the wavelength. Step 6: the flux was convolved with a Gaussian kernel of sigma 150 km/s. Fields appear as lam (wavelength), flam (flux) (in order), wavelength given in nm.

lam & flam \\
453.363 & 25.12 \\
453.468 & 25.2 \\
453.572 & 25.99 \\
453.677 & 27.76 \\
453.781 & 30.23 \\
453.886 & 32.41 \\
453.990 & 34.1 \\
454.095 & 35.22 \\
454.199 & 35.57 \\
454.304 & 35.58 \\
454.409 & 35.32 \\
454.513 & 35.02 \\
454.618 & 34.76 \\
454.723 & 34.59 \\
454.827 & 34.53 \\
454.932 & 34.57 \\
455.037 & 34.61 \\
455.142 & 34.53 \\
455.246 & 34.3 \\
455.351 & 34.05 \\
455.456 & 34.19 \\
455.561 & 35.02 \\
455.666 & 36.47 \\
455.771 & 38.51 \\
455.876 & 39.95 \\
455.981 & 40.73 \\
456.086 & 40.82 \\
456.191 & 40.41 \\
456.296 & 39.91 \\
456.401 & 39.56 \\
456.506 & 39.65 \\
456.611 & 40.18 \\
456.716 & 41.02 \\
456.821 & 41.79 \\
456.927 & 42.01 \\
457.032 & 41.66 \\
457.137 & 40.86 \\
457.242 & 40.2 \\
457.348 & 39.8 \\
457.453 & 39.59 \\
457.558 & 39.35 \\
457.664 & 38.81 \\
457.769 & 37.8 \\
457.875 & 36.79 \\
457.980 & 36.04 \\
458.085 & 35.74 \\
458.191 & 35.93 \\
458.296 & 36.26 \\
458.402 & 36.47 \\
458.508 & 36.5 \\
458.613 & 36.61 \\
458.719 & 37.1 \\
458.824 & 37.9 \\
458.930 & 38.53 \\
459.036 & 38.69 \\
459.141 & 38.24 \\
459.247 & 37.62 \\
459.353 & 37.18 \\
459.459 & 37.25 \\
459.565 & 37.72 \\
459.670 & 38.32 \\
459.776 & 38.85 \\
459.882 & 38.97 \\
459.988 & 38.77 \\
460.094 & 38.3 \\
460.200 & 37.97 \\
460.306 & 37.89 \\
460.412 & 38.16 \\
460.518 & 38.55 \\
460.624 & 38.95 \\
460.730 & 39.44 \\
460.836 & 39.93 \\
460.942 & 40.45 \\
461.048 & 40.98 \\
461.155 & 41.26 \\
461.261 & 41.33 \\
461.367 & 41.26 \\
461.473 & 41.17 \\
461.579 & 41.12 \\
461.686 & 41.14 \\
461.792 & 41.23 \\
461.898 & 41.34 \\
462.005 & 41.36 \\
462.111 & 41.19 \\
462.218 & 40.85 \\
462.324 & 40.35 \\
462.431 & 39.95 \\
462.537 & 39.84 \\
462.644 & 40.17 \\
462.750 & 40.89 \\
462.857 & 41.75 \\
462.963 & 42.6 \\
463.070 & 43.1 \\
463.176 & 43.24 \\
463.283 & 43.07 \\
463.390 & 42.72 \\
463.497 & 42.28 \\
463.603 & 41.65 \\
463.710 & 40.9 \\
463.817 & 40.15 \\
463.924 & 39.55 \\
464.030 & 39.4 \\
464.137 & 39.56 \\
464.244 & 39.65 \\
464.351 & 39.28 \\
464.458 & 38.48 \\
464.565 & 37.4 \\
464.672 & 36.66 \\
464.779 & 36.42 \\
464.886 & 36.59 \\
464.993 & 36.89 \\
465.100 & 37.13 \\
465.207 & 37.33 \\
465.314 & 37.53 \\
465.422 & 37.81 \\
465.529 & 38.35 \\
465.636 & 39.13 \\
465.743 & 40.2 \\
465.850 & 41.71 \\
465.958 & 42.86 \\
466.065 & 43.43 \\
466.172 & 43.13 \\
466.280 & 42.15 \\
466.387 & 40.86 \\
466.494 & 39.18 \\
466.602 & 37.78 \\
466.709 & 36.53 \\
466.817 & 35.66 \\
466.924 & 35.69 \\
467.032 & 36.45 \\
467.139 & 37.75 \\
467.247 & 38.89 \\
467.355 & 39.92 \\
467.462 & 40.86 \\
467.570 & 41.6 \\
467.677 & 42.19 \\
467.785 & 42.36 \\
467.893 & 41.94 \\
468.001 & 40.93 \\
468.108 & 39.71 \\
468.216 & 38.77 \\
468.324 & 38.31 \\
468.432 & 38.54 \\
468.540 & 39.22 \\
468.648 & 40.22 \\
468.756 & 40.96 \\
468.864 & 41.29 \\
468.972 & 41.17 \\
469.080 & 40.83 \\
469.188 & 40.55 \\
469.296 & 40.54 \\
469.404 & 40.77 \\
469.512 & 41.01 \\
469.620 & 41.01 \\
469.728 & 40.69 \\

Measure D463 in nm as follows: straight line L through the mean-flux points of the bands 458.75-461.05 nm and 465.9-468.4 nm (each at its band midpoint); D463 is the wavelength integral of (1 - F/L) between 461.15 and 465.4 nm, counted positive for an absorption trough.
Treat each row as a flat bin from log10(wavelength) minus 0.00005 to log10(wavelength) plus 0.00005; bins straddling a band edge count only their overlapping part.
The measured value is -0.11 nm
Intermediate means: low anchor 38.5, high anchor 39.9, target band 40.2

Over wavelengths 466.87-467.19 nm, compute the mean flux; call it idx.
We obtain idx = 36.7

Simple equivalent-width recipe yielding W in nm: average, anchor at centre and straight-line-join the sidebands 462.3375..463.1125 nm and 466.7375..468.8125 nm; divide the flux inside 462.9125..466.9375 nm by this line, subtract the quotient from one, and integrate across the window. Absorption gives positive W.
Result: 0.071 nm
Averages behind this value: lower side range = 41.1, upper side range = 39.4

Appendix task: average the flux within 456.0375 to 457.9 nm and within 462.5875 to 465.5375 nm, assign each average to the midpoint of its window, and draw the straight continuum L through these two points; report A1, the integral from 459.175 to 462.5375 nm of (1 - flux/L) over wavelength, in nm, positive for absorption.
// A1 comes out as 0.02 nm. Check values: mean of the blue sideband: 40.1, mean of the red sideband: 39.7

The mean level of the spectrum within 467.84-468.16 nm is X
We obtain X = 40.9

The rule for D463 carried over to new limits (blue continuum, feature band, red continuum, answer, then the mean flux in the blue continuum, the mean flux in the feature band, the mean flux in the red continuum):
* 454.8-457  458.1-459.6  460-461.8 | 0.072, 38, 37.2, 39.9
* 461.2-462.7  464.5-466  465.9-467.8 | 0.071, 40.9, 38.2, 39.8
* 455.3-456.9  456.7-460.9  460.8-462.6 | 0.147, 38.9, 38.4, 40.9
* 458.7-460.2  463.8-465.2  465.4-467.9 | 0.041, 38.1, 38.2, 39.8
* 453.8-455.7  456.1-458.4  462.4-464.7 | -0.182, 34.6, 39.2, 40.6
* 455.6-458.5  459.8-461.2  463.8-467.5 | -0.008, 39.1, 39.2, 38.9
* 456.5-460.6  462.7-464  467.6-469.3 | -0.078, 38.4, 41.8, 40.5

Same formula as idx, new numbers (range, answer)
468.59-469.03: 40.9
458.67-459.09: 38.1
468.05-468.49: 38.9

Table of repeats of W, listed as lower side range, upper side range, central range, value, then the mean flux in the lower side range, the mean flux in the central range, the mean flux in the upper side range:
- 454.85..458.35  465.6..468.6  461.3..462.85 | -0.073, 38.2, 40.9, 39.8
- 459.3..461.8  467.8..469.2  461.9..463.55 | -0.080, 39.4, 41.5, 40.2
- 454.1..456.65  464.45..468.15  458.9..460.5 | -0.019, 36.7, 38.2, 39.2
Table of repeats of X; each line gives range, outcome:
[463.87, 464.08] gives 39.6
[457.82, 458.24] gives 36.1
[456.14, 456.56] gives 39.9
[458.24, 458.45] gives 36.4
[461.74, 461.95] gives 41.4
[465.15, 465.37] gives 37.3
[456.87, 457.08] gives 41.7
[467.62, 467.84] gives 42.3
